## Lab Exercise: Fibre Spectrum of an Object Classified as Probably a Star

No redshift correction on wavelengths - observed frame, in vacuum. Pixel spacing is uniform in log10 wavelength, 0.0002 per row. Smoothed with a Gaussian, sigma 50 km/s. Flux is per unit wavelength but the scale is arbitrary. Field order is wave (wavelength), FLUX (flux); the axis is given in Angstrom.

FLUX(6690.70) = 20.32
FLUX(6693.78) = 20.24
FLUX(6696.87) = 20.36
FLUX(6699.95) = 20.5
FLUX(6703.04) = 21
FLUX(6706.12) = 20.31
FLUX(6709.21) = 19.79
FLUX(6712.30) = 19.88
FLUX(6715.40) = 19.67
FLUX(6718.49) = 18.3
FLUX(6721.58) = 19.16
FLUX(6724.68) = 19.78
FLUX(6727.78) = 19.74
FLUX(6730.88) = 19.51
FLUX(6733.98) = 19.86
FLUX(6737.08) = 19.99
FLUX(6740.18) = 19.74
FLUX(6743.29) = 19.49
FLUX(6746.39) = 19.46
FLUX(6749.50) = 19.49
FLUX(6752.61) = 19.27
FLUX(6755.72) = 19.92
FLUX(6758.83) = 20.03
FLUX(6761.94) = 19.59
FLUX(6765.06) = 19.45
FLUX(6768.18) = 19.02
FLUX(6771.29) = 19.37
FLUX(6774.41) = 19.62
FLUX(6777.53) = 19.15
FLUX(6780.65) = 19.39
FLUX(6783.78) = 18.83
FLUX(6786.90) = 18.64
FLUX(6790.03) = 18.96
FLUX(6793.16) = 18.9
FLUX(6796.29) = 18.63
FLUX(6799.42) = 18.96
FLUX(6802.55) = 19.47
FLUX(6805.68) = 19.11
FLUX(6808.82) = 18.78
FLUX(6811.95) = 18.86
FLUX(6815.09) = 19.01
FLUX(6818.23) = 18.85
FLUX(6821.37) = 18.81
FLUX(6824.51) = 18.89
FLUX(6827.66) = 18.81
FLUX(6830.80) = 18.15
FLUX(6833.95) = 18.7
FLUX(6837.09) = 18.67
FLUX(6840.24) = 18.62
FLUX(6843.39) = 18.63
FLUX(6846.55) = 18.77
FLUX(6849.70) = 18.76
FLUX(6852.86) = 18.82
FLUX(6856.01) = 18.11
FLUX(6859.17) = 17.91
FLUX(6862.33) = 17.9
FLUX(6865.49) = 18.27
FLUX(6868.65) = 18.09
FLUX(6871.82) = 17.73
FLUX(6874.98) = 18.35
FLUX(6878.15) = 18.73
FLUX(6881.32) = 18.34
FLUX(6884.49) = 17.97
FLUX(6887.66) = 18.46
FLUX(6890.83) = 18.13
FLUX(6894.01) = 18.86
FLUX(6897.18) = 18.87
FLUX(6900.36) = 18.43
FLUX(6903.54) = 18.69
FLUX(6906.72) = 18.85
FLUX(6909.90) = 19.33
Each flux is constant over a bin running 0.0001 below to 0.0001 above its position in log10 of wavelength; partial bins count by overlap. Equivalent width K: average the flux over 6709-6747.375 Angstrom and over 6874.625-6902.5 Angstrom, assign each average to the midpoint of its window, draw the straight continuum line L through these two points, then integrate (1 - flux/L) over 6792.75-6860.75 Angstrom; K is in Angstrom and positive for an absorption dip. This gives 0.6 Angstrom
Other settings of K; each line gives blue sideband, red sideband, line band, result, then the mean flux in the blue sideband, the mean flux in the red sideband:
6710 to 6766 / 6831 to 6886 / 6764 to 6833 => 0.0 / 19.6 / 18.4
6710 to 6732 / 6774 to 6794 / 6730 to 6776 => -0.8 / 19.4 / 19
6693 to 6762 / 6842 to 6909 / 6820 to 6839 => 0.2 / 19.8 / 18.4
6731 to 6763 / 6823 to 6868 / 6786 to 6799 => 0.2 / 19.7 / 18.5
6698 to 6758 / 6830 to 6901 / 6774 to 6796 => 0.2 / 19.7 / 18.4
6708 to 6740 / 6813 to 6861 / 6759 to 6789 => -0.2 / 19.6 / 18.6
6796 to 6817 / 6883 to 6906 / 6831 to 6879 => 0.9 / 19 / 18.5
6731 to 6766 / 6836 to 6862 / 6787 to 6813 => 0.2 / 19.7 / 18.5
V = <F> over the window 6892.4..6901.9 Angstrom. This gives 18.7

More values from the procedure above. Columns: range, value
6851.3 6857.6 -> 18.5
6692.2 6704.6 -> 20.5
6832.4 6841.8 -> 18.7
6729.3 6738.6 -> 19.8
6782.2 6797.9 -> 18.8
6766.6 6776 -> 19.3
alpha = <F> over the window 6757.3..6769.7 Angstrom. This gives 19.5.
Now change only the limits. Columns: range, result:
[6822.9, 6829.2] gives 18.8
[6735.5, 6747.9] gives 19.7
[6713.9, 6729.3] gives 19.3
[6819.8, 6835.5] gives 18.7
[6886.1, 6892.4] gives 18.3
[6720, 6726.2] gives 19.5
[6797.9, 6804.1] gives 19.2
